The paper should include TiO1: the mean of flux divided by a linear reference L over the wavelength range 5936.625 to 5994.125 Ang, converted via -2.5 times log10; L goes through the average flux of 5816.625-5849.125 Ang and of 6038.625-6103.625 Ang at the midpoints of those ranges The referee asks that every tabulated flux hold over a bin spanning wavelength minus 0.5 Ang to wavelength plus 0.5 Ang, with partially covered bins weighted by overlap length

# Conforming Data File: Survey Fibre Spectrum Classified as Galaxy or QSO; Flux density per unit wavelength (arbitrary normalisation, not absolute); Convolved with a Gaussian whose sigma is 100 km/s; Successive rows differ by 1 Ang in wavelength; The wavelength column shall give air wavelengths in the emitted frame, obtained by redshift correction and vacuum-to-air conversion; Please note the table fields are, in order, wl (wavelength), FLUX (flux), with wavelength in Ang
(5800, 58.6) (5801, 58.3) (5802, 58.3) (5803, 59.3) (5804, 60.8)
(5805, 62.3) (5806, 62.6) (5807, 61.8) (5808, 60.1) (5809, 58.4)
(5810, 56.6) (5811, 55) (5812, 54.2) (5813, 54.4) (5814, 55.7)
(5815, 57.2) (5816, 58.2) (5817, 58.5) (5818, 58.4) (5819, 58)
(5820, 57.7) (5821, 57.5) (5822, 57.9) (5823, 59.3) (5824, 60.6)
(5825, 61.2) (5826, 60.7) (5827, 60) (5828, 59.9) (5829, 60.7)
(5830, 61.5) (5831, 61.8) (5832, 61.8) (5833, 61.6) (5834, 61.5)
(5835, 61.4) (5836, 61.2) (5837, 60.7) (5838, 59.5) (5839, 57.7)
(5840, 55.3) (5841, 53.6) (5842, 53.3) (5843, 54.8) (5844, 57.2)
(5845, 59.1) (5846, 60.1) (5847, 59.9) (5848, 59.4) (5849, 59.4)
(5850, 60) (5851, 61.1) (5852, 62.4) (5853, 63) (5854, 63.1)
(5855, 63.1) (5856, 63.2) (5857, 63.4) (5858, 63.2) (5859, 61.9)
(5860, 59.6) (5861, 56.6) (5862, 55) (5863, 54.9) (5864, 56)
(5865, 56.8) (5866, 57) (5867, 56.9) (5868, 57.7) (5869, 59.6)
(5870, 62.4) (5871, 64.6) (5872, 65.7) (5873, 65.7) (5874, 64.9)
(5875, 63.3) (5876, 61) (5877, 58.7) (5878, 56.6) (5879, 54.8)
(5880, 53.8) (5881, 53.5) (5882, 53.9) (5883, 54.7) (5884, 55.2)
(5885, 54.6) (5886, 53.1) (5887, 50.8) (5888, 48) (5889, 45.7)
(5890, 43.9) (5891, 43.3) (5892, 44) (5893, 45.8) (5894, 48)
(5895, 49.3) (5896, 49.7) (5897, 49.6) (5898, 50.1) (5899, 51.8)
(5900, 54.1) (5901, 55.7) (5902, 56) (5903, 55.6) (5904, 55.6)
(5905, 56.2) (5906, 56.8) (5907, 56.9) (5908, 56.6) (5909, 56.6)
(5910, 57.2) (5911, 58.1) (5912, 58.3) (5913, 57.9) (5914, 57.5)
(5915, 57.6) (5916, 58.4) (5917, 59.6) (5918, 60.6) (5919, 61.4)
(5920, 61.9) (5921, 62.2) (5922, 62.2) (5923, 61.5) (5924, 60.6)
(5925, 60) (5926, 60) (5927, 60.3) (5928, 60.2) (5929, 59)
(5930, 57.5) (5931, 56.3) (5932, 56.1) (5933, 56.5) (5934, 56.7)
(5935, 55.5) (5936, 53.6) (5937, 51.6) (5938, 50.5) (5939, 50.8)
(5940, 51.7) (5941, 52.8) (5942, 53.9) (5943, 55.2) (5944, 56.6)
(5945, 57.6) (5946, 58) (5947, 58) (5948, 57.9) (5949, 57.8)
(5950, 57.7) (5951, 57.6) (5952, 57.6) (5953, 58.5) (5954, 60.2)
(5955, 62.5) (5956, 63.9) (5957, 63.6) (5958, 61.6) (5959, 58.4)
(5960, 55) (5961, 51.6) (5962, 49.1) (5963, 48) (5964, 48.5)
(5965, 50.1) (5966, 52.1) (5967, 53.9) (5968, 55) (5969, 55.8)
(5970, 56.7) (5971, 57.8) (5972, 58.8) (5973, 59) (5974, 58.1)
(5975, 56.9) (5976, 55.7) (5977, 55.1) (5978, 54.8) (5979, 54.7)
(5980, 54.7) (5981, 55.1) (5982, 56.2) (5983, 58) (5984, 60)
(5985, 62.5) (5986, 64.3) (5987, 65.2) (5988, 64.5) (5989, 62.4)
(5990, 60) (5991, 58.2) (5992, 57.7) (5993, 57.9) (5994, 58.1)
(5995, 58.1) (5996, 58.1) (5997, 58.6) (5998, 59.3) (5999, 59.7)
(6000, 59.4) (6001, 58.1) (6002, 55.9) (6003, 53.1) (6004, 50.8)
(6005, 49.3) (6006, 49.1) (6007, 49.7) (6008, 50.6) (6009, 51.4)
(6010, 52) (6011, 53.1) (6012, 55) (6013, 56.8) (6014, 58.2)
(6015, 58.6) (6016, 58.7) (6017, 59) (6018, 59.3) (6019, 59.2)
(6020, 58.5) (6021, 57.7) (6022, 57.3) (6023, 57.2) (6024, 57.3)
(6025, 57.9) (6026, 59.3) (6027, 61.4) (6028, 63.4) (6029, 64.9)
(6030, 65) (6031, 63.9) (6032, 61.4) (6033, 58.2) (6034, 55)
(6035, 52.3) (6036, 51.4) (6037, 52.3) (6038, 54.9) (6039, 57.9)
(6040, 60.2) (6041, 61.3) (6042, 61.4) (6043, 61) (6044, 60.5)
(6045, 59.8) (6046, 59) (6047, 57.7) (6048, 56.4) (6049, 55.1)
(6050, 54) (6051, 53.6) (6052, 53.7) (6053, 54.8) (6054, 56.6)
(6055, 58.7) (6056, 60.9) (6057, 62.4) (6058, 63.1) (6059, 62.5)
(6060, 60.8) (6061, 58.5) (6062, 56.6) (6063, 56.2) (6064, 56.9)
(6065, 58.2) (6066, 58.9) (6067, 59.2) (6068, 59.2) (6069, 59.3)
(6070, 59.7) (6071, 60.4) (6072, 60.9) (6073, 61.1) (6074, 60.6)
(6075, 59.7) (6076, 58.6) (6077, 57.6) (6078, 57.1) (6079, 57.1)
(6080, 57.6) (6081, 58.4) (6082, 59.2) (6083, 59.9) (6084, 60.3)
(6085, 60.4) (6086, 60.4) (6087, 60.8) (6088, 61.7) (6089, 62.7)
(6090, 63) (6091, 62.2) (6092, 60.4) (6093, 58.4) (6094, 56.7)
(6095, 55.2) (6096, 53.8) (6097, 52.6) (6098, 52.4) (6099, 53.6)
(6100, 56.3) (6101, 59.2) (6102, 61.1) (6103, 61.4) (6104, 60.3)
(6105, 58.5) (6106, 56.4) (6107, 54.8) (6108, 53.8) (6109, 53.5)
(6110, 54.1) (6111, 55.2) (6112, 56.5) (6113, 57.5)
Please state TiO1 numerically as 0.04 mag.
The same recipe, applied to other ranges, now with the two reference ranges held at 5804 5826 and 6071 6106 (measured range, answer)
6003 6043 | 0.03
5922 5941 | 0.04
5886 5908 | 0.15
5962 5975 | 0.08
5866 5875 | -0.06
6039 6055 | 0.02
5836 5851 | 0.01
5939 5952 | 0.05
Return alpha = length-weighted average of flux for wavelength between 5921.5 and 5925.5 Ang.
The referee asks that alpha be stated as 61.1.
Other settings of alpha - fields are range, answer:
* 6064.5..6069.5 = 59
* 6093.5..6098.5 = 54.1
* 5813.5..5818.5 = 57.6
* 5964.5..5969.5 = 53.4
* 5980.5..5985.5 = 58.4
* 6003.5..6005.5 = 50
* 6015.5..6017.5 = 58.9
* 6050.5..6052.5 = 53.7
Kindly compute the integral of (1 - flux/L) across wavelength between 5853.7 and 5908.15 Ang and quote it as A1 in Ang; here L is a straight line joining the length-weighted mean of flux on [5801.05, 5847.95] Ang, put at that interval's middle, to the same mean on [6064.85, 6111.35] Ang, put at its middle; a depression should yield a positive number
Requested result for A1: 2.8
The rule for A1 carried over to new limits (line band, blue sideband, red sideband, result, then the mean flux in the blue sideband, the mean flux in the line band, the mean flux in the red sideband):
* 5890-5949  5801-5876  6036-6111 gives 3.4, 59.6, 55.7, 58.2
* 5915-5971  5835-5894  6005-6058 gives 0.4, 57.3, 56.9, 57.4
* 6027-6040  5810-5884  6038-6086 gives 0.1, 59.1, 58.6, 58.8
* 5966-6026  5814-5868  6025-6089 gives 2.0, 59.3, 57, 58.9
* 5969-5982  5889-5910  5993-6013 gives -0.6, 51.8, 56.4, 54.8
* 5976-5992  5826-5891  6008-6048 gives -0.2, 58.4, 58.9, 58.1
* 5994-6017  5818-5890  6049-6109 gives 1.2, 58.6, 55.3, 58.4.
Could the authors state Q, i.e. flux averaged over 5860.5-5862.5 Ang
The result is 55.8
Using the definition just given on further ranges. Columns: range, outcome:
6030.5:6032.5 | 62.6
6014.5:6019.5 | 59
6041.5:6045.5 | 60.7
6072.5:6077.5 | 59.5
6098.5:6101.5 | 56.4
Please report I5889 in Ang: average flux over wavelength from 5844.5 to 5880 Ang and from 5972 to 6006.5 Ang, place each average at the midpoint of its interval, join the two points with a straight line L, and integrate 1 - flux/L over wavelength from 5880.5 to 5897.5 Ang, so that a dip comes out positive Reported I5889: 2.87 Ang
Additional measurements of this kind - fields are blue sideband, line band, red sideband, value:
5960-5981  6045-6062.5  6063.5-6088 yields 0.09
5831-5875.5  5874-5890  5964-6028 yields 1.31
